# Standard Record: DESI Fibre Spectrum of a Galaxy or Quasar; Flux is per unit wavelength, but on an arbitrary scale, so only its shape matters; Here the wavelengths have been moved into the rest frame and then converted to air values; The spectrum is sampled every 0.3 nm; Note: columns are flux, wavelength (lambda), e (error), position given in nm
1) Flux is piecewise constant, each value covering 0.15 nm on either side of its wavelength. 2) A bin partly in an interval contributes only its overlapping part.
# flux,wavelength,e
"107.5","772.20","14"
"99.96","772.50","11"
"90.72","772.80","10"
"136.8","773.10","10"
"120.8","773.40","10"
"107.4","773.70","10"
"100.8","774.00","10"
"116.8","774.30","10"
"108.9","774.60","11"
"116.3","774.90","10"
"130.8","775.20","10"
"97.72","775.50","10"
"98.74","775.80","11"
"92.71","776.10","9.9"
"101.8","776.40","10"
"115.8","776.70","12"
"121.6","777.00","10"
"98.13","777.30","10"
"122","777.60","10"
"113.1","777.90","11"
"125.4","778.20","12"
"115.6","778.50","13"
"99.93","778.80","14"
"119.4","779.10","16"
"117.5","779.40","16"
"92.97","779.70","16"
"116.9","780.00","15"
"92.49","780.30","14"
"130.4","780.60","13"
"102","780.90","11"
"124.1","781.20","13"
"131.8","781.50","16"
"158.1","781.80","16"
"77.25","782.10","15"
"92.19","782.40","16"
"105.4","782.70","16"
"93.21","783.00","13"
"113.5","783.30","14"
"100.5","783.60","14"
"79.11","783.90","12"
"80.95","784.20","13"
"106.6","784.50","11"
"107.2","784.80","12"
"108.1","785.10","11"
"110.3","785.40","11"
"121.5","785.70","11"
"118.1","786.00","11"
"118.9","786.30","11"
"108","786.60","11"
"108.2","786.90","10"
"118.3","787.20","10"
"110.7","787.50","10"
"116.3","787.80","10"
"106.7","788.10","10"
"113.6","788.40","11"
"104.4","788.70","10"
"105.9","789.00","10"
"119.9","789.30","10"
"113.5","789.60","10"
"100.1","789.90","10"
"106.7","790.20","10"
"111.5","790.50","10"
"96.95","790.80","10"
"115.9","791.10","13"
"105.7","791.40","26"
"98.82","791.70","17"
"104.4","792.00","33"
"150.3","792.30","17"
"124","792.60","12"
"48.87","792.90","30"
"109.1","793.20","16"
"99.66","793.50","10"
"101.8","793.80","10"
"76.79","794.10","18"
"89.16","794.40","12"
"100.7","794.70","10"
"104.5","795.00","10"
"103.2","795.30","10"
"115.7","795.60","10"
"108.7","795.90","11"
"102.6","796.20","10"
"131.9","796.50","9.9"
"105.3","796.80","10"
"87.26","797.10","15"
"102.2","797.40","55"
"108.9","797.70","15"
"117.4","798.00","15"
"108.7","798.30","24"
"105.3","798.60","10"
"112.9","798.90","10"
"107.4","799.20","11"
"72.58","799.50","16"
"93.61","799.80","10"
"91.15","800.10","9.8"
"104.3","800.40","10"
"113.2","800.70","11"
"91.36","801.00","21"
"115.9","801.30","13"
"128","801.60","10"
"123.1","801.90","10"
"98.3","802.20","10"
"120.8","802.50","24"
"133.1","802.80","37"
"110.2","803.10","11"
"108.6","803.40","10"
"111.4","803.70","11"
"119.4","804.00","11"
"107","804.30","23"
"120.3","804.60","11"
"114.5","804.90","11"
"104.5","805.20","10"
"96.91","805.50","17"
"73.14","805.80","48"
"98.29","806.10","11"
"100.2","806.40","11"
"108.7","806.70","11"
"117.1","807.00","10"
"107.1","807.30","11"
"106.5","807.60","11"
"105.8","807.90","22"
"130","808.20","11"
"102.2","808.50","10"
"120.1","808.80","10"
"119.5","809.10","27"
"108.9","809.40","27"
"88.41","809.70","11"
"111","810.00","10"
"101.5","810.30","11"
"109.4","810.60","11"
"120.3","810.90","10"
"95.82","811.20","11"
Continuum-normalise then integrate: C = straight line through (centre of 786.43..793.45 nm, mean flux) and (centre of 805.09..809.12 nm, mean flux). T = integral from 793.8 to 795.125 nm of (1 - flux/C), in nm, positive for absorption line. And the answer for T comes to 0.18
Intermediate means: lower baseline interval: 109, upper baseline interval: 106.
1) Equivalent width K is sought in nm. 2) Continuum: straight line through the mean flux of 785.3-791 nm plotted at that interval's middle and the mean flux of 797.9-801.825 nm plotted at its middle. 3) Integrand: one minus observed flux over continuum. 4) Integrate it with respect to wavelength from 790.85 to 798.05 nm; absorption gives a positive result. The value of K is 0.22 nm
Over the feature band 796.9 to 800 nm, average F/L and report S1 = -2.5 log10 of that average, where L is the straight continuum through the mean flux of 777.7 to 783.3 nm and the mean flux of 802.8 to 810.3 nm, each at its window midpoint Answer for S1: 0.08 mag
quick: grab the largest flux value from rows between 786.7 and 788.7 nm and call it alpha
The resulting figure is 118.3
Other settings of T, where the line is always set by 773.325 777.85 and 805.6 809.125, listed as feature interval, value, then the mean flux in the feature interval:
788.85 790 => -0.02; 110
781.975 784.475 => 0.36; 93.6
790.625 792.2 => 0.04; 106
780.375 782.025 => -0.24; 125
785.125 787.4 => -0.11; 114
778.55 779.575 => -0.02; 112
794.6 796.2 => 0.02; 106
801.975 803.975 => -0.13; 114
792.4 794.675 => 0.29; 94.5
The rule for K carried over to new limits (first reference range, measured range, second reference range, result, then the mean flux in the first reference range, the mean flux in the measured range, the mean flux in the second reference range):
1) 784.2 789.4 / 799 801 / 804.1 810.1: 0.211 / 111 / 97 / 107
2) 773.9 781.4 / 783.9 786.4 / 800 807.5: 0.078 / 111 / 107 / 109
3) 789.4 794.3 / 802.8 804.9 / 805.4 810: -0.180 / 104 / 114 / 106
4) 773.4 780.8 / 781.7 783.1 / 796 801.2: 0.066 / 111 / 104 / 103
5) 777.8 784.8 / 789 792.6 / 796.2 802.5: -0.149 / 108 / 112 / 106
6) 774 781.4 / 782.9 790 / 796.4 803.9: 0.140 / 111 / 108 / 108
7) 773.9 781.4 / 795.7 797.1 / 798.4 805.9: -0.018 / 111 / 110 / 107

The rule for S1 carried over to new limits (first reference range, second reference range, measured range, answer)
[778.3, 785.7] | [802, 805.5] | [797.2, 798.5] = 0.03 mag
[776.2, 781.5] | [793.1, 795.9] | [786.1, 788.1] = -0.07 mag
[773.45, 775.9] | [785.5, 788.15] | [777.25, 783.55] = 0.01 mag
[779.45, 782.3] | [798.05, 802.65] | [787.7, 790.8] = 0.01 mag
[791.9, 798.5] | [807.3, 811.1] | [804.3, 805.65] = 0.00 mag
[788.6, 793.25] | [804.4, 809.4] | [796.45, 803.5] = 0.00 mag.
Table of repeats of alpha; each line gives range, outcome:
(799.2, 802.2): 128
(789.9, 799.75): 150.3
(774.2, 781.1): 130.8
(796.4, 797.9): 131.9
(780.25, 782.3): 158.1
